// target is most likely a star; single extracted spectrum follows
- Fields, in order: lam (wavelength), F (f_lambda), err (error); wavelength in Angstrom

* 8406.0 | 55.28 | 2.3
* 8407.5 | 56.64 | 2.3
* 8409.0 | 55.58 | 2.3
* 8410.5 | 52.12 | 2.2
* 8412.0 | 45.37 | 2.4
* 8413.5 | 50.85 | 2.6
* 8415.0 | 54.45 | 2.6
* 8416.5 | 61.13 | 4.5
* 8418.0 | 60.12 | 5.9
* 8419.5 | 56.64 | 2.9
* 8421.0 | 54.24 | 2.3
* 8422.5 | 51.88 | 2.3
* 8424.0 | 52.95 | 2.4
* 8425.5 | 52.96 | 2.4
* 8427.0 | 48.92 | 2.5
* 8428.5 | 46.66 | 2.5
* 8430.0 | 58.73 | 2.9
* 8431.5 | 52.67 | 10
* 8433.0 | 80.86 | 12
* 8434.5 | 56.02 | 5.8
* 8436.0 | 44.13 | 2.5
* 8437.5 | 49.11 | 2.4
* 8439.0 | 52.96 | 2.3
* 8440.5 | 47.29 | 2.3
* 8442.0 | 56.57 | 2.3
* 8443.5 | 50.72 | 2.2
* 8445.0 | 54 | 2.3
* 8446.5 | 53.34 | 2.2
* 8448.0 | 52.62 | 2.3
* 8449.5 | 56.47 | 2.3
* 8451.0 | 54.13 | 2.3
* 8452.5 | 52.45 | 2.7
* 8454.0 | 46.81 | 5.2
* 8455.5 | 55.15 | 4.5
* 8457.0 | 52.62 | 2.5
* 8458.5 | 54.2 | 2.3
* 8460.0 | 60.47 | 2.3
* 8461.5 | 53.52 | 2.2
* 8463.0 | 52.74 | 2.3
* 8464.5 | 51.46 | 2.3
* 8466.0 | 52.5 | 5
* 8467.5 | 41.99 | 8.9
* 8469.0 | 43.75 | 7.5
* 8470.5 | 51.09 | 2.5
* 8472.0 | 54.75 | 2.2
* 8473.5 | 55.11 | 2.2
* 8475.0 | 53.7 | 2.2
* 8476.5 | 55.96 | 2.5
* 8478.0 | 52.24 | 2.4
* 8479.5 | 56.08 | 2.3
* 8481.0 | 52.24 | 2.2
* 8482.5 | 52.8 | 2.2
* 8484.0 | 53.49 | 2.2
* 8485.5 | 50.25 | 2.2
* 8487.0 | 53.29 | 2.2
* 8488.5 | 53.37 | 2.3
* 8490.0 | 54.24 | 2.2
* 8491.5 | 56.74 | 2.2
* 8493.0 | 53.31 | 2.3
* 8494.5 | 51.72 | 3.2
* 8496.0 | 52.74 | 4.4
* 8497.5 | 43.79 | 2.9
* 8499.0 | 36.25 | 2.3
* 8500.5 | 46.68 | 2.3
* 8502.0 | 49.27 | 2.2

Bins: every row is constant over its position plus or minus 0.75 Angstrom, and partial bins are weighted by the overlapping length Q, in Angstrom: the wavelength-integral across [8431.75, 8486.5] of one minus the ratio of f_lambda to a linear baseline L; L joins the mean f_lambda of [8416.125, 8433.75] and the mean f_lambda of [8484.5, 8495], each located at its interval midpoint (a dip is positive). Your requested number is 1.6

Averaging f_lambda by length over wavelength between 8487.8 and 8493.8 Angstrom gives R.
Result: 54.4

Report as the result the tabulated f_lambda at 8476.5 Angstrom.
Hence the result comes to 55.96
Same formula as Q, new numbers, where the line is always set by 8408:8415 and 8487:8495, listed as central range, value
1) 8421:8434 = -0.9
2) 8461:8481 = 0.5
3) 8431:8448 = -0.6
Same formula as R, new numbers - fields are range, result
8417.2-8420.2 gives 58.5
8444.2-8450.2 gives 54.1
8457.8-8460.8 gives 57.3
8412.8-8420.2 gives 56.7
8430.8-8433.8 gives 66.8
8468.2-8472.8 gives 49.8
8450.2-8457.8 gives 52.3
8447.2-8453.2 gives 53.9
